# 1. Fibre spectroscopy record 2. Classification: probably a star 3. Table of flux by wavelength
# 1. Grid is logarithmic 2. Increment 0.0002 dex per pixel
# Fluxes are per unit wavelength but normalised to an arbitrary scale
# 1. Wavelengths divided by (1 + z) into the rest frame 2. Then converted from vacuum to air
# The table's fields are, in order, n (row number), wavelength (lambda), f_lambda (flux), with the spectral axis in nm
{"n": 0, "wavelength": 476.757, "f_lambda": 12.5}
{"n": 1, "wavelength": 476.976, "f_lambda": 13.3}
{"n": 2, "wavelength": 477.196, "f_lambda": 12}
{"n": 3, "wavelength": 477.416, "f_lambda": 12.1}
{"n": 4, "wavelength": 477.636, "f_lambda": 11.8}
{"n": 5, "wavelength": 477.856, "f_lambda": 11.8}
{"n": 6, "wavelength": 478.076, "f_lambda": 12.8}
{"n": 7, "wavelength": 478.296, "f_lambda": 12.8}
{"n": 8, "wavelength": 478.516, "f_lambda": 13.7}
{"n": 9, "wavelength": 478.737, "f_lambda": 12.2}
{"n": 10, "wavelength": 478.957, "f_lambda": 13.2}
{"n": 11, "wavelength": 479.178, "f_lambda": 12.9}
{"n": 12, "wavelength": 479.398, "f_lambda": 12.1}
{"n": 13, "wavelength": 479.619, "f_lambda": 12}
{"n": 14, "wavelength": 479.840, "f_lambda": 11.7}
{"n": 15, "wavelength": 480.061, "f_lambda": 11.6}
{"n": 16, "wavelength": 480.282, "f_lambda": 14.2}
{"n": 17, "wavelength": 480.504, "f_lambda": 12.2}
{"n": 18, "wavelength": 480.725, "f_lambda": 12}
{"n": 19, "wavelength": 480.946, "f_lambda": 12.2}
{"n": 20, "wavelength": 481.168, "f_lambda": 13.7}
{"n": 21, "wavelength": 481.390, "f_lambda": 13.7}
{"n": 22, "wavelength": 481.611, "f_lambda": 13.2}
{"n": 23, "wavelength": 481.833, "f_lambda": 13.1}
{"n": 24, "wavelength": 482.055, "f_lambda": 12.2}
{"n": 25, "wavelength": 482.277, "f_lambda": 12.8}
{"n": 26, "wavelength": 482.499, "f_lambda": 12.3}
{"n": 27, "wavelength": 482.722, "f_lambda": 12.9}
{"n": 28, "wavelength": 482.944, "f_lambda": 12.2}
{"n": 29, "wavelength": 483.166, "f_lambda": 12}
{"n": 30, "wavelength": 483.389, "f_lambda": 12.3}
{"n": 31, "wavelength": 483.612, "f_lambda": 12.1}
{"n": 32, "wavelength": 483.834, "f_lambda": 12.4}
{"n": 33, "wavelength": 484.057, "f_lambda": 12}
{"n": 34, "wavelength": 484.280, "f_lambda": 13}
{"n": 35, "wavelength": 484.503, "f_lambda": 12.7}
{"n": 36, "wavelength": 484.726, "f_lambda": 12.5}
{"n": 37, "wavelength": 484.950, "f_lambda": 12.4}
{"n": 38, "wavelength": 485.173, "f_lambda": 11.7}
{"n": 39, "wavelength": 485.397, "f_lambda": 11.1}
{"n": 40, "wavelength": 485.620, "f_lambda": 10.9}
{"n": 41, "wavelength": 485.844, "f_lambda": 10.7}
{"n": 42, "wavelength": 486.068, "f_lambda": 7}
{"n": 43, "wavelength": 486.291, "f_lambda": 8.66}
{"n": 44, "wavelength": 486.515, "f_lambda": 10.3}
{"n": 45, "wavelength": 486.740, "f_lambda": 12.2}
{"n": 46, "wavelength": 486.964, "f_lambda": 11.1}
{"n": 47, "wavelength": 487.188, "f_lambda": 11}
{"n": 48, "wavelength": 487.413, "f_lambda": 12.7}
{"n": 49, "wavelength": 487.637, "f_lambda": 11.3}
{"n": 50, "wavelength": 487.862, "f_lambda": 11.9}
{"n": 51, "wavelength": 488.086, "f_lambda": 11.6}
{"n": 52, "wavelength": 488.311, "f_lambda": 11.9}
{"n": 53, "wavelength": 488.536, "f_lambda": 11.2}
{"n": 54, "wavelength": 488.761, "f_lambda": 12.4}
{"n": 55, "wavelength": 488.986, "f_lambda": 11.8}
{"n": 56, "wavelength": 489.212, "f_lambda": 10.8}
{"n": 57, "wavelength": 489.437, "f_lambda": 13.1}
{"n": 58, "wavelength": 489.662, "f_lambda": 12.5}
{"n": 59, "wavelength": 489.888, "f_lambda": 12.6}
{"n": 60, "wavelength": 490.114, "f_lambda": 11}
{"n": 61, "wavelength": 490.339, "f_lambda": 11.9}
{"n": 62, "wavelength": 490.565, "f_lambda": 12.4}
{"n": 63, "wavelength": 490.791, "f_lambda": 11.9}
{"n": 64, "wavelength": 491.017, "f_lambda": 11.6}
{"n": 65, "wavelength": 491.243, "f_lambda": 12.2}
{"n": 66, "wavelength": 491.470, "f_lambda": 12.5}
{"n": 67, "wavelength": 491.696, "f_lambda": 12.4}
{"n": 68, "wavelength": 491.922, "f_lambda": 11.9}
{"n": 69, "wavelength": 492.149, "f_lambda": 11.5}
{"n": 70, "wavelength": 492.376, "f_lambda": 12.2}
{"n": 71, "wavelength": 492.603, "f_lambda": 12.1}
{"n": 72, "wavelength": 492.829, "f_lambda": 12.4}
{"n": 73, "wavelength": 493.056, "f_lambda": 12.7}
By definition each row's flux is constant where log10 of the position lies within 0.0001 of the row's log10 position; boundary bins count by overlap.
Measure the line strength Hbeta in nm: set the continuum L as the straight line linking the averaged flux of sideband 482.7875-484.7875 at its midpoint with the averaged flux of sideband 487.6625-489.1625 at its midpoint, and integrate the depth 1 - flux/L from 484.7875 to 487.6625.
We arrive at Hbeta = 0.28 nm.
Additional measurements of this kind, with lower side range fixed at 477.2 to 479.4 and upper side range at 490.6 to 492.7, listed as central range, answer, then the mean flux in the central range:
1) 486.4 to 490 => 0.12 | 11.8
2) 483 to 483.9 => 0.01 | 12.2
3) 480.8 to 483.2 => -0.07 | 12.8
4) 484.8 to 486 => 0.10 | 11.2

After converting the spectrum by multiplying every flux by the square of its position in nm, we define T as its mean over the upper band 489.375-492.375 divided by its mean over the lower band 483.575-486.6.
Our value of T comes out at 1.10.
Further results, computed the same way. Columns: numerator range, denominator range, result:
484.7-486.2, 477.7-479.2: 0.87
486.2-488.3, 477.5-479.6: 0.93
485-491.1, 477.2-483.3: 0.94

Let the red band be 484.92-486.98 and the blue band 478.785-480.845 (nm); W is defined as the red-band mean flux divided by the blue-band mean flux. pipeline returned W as 0.85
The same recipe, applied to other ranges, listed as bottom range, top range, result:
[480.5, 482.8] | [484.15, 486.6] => 0.86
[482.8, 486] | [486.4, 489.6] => 0.98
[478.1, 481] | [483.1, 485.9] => 0.96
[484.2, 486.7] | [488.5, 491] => 1.09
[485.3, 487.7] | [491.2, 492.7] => 1.14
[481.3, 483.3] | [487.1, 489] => 0.93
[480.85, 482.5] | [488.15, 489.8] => 0.92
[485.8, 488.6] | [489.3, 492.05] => 1.12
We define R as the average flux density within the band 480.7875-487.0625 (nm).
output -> 11.9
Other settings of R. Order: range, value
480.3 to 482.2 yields 12.9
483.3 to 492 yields 11.7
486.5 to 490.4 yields 11.8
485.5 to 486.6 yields 9.51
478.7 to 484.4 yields 12.6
